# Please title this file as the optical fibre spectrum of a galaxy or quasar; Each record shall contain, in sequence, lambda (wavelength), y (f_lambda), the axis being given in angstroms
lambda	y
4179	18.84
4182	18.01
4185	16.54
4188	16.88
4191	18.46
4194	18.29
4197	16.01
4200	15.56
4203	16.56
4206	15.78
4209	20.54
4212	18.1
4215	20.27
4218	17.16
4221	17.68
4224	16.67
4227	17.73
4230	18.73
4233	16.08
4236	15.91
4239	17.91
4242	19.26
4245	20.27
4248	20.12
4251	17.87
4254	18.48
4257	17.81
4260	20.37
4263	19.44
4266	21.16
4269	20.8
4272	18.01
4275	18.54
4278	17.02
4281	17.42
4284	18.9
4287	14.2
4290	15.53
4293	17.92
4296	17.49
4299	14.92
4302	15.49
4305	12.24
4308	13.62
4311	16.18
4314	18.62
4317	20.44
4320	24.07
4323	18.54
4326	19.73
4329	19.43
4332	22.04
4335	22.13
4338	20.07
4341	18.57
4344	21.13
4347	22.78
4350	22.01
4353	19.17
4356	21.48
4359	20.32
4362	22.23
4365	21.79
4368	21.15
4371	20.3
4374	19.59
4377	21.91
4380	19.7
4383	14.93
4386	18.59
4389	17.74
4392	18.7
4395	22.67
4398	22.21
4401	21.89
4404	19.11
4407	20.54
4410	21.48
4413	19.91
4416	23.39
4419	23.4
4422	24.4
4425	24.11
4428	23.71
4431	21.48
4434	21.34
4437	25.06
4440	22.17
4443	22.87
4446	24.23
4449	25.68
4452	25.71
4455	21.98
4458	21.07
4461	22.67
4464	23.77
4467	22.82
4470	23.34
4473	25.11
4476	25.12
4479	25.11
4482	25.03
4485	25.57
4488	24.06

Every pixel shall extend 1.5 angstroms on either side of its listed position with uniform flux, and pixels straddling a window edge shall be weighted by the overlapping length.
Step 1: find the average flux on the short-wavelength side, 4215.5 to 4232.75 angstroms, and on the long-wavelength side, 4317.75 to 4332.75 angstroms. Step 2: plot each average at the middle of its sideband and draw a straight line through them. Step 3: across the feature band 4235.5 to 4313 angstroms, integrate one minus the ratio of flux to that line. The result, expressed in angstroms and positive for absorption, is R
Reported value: 6.0 angstroms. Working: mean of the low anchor 17.6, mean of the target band 17.6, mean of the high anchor 20.7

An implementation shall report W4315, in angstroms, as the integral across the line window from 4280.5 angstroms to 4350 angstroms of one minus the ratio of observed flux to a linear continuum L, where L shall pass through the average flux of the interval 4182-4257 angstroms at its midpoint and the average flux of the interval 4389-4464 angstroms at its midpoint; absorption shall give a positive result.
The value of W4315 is 5.4 angstroms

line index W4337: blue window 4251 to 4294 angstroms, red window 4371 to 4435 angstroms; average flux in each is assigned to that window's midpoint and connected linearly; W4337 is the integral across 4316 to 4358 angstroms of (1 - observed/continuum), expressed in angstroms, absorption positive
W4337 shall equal -2.65 angstroms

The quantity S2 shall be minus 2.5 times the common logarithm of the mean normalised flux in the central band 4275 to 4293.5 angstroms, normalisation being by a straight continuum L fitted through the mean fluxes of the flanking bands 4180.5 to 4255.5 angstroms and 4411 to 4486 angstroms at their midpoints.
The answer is 0.15 mag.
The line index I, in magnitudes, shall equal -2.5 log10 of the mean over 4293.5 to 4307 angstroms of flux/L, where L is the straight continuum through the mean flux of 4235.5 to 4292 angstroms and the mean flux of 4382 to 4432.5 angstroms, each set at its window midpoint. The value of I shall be 0.25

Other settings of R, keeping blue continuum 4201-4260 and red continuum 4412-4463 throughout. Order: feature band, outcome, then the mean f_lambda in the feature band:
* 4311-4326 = 0.2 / 19.9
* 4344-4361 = -0.1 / 21.2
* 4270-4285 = 0.9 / 18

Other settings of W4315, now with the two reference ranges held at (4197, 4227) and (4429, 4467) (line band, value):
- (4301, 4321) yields 2.8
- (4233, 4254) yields -0.1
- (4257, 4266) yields -0.5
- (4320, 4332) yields 0.0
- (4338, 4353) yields -0.1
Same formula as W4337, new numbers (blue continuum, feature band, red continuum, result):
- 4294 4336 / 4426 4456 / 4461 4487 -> -0.48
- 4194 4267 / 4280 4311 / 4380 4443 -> 5.63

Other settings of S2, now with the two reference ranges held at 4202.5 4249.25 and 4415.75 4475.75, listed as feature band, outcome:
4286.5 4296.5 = 0.200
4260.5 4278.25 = -0.014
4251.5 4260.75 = 0.009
